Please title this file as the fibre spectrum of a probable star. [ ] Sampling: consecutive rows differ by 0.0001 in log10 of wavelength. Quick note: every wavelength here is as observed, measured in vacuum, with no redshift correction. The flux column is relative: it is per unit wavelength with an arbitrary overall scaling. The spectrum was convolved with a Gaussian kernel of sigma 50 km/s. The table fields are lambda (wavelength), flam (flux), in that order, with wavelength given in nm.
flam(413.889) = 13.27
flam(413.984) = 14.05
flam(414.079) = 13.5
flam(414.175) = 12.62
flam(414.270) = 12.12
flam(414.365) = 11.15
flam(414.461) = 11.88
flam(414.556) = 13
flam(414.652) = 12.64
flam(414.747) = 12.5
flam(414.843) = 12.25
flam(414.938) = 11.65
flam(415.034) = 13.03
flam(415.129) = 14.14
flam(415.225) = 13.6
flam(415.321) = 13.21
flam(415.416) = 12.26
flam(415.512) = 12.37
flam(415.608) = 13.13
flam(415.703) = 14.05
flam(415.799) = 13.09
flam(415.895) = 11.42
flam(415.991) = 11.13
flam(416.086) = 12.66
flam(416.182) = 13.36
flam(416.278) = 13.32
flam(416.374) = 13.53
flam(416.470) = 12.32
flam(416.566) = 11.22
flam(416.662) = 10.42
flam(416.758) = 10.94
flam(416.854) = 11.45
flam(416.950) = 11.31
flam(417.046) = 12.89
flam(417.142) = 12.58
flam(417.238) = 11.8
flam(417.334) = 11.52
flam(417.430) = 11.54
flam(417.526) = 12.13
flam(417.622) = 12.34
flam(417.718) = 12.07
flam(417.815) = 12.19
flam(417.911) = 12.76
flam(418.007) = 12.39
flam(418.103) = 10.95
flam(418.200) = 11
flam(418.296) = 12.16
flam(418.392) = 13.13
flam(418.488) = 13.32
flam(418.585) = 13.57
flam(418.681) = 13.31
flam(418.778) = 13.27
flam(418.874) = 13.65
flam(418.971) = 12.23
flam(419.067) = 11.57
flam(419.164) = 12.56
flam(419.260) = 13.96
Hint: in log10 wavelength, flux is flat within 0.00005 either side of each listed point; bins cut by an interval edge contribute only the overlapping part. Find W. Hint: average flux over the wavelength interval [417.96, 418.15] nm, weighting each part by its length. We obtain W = 11.7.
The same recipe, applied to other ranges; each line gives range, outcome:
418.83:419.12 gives 12.4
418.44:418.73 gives 13.4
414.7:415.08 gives 12.3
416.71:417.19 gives 11.8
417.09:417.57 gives 11.9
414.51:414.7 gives 12.8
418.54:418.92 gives 13.5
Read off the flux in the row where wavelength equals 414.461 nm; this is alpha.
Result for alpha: 11.88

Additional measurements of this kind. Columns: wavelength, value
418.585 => 13.57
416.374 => 13.53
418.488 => 13.32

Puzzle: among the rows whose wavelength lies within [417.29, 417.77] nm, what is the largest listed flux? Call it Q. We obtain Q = 12.34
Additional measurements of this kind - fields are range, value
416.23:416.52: 13.53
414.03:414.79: 13.5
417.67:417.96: 12.76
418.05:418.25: 11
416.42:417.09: 12.89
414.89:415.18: 14.14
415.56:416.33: 14.05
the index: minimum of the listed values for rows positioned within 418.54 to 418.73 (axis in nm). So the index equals 13.31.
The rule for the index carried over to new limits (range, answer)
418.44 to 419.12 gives 11.57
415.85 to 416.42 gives 11.13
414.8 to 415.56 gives 11.65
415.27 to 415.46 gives 12.26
